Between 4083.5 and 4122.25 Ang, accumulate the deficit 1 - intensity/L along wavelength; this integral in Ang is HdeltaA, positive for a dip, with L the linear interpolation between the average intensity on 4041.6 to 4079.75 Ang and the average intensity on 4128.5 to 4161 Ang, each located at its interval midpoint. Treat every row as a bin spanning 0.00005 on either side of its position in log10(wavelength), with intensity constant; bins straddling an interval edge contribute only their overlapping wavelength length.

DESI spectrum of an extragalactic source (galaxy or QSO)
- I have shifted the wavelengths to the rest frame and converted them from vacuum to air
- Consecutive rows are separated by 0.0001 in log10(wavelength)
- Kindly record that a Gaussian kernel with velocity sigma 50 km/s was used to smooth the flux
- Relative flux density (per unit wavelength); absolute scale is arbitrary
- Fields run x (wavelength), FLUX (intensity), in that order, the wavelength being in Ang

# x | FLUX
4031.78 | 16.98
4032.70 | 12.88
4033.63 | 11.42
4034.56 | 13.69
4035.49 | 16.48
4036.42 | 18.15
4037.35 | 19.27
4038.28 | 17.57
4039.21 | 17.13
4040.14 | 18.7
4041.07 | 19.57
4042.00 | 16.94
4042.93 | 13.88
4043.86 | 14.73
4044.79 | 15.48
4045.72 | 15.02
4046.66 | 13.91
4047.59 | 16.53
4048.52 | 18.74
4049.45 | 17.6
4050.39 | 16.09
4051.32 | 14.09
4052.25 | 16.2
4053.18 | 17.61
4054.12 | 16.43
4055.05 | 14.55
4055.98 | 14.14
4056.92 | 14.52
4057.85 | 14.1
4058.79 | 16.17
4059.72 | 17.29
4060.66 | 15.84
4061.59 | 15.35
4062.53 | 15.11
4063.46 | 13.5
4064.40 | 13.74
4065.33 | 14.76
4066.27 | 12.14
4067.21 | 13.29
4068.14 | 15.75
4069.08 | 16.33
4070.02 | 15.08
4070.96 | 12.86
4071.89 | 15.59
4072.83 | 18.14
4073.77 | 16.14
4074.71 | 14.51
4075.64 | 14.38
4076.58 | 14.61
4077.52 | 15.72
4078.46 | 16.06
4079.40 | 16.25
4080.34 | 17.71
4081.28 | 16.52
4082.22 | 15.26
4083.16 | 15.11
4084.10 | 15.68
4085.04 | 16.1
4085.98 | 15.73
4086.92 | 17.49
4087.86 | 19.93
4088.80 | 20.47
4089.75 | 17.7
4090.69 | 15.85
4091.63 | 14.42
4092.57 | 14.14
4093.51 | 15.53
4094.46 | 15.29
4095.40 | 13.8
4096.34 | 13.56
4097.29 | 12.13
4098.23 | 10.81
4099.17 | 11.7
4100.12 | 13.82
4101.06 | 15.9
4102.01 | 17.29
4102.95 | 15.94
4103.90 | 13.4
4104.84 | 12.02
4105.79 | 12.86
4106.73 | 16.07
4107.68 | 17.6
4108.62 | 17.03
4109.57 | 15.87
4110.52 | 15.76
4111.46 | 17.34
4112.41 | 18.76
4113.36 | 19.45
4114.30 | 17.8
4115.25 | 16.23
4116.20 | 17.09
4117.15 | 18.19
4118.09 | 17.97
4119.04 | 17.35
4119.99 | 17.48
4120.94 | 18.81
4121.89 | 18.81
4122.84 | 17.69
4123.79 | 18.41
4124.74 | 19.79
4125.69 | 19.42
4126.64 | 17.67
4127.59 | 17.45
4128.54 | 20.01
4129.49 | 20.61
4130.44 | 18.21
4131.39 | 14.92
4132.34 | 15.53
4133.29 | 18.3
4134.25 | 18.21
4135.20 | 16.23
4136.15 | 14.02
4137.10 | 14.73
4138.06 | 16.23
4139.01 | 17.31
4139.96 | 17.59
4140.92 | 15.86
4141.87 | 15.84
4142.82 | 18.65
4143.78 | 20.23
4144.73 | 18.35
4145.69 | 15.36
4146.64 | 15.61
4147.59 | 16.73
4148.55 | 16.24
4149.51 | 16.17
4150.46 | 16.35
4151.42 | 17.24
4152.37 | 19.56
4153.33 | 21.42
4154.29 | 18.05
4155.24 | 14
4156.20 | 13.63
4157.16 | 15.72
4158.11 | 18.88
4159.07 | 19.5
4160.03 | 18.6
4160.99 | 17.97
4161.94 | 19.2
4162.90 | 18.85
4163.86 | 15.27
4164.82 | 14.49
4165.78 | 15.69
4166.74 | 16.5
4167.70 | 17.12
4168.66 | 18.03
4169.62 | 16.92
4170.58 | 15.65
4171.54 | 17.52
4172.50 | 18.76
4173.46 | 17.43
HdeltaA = 0.4 Ang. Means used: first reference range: 15.3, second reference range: 17.1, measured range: 16.1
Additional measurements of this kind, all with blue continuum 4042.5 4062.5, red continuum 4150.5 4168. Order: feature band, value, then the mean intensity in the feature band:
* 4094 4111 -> 2.0 Ang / 14.5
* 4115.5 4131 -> -1.5 Ang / 18.4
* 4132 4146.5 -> 0.1 Ang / 16.8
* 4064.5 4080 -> 0.8 Ang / 15.1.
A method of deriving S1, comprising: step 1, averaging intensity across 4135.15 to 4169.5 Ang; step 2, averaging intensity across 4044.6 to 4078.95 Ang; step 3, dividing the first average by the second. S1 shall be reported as 1.11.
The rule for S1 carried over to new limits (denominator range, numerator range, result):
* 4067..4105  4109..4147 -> 1.14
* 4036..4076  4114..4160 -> 1.11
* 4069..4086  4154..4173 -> 1.09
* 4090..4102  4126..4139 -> 1.21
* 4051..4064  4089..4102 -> 0.94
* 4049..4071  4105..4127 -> 1.15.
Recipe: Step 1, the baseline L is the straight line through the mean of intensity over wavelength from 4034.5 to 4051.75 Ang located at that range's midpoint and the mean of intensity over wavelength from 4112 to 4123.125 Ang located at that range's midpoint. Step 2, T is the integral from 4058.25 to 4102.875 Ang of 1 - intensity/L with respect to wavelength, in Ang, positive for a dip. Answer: 5.0 Ang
